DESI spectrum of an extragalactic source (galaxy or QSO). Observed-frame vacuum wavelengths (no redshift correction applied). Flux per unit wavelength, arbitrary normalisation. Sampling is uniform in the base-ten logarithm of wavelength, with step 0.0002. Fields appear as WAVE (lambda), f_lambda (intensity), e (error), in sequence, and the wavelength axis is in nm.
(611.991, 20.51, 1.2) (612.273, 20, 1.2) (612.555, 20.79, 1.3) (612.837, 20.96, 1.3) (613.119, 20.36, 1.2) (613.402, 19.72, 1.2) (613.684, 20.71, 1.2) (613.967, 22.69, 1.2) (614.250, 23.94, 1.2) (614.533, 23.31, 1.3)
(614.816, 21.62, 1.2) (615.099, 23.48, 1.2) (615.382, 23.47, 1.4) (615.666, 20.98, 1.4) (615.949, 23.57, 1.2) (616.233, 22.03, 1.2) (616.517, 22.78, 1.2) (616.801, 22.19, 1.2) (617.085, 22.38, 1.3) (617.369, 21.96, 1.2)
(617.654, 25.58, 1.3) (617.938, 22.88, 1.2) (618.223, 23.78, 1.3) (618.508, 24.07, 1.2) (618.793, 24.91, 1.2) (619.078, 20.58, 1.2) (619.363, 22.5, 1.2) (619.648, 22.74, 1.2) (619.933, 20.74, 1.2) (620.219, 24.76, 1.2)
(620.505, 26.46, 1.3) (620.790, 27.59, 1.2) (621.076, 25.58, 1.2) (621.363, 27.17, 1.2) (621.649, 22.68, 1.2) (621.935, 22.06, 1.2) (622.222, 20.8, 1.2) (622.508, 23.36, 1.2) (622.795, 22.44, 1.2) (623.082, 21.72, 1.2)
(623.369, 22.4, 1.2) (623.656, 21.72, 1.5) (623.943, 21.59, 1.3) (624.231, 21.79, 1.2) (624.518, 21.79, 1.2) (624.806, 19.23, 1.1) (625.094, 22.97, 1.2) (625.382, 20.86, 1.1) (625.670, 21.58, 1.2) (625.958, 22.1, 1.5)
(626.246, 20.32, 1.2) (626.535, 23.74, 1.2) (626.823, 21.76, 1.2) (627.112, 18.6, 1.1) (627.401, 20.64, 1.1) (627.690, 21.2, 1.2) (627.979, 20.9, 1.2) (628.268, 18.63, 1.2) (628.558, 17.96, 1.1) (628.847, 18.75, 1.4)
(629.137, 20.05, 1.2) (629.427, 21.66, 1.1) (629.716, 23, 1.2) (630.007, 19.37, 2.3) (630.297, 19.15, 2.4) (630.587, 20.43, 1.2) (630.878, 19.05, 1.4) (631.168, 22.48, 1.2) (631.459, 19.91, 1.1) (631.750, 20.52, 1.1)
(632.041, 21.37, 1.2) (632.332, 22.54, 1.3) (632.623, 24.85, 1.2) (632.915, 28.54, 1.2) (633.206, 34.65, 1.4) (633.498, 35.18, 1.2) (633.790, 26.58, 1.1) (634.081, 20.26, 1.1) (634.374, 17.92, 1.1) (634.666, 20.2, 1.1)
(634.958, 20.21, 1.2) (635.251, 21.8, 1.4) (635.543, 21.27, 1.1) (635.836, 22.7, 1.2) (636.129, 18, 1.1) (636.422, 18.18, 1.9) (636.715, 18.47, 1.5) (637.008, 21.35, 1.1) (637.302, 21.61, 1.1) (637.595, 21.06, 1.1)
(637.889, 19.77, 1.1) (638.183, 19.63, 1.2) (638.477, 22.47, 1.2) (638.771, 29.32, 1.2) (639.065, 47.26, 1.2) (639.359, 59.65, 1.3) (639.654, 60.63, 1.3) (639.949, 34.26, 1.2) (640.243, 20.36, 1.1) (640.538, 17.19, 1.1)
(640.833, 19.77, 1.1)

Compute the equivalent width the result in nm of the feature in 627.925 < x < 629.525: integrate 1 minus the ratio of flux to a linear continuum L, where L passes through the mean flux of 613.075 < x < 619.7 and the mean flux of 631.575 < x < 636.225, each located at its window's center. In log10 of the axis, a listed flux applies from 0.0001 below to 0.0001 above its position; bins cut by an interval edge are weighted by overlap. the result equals 0.26 nm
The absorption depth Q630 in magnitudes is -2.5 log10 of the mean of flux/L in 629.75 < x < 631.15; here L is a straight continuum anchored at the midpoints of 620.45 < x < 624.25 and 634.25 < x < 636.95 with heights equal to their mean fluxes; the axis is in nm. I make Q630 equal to 0.06 mag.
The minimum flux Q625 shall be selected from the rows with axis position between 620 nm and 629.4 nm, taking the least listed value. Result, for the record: 17.96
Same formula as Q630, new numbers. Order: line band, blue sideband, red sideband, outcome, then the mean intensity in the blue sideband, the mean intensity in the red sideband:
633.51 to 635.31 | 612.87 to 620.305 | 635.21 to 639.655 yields 0.18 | 22.6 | 26.8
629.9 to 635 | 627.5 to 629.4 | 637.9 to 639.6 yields 0.13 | 19.7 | 35.8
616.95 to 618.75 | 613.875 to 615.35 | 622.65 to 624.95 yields -0.05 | 23.1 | 21.6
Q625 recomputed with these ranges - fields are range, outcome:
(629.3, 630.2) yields 19.37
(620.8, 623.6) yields 20.8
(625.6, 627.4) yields 18.6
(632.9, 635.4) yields 17.92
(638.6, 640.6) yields 17.19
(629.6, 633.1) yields 19.05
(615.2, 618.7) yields 20.98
